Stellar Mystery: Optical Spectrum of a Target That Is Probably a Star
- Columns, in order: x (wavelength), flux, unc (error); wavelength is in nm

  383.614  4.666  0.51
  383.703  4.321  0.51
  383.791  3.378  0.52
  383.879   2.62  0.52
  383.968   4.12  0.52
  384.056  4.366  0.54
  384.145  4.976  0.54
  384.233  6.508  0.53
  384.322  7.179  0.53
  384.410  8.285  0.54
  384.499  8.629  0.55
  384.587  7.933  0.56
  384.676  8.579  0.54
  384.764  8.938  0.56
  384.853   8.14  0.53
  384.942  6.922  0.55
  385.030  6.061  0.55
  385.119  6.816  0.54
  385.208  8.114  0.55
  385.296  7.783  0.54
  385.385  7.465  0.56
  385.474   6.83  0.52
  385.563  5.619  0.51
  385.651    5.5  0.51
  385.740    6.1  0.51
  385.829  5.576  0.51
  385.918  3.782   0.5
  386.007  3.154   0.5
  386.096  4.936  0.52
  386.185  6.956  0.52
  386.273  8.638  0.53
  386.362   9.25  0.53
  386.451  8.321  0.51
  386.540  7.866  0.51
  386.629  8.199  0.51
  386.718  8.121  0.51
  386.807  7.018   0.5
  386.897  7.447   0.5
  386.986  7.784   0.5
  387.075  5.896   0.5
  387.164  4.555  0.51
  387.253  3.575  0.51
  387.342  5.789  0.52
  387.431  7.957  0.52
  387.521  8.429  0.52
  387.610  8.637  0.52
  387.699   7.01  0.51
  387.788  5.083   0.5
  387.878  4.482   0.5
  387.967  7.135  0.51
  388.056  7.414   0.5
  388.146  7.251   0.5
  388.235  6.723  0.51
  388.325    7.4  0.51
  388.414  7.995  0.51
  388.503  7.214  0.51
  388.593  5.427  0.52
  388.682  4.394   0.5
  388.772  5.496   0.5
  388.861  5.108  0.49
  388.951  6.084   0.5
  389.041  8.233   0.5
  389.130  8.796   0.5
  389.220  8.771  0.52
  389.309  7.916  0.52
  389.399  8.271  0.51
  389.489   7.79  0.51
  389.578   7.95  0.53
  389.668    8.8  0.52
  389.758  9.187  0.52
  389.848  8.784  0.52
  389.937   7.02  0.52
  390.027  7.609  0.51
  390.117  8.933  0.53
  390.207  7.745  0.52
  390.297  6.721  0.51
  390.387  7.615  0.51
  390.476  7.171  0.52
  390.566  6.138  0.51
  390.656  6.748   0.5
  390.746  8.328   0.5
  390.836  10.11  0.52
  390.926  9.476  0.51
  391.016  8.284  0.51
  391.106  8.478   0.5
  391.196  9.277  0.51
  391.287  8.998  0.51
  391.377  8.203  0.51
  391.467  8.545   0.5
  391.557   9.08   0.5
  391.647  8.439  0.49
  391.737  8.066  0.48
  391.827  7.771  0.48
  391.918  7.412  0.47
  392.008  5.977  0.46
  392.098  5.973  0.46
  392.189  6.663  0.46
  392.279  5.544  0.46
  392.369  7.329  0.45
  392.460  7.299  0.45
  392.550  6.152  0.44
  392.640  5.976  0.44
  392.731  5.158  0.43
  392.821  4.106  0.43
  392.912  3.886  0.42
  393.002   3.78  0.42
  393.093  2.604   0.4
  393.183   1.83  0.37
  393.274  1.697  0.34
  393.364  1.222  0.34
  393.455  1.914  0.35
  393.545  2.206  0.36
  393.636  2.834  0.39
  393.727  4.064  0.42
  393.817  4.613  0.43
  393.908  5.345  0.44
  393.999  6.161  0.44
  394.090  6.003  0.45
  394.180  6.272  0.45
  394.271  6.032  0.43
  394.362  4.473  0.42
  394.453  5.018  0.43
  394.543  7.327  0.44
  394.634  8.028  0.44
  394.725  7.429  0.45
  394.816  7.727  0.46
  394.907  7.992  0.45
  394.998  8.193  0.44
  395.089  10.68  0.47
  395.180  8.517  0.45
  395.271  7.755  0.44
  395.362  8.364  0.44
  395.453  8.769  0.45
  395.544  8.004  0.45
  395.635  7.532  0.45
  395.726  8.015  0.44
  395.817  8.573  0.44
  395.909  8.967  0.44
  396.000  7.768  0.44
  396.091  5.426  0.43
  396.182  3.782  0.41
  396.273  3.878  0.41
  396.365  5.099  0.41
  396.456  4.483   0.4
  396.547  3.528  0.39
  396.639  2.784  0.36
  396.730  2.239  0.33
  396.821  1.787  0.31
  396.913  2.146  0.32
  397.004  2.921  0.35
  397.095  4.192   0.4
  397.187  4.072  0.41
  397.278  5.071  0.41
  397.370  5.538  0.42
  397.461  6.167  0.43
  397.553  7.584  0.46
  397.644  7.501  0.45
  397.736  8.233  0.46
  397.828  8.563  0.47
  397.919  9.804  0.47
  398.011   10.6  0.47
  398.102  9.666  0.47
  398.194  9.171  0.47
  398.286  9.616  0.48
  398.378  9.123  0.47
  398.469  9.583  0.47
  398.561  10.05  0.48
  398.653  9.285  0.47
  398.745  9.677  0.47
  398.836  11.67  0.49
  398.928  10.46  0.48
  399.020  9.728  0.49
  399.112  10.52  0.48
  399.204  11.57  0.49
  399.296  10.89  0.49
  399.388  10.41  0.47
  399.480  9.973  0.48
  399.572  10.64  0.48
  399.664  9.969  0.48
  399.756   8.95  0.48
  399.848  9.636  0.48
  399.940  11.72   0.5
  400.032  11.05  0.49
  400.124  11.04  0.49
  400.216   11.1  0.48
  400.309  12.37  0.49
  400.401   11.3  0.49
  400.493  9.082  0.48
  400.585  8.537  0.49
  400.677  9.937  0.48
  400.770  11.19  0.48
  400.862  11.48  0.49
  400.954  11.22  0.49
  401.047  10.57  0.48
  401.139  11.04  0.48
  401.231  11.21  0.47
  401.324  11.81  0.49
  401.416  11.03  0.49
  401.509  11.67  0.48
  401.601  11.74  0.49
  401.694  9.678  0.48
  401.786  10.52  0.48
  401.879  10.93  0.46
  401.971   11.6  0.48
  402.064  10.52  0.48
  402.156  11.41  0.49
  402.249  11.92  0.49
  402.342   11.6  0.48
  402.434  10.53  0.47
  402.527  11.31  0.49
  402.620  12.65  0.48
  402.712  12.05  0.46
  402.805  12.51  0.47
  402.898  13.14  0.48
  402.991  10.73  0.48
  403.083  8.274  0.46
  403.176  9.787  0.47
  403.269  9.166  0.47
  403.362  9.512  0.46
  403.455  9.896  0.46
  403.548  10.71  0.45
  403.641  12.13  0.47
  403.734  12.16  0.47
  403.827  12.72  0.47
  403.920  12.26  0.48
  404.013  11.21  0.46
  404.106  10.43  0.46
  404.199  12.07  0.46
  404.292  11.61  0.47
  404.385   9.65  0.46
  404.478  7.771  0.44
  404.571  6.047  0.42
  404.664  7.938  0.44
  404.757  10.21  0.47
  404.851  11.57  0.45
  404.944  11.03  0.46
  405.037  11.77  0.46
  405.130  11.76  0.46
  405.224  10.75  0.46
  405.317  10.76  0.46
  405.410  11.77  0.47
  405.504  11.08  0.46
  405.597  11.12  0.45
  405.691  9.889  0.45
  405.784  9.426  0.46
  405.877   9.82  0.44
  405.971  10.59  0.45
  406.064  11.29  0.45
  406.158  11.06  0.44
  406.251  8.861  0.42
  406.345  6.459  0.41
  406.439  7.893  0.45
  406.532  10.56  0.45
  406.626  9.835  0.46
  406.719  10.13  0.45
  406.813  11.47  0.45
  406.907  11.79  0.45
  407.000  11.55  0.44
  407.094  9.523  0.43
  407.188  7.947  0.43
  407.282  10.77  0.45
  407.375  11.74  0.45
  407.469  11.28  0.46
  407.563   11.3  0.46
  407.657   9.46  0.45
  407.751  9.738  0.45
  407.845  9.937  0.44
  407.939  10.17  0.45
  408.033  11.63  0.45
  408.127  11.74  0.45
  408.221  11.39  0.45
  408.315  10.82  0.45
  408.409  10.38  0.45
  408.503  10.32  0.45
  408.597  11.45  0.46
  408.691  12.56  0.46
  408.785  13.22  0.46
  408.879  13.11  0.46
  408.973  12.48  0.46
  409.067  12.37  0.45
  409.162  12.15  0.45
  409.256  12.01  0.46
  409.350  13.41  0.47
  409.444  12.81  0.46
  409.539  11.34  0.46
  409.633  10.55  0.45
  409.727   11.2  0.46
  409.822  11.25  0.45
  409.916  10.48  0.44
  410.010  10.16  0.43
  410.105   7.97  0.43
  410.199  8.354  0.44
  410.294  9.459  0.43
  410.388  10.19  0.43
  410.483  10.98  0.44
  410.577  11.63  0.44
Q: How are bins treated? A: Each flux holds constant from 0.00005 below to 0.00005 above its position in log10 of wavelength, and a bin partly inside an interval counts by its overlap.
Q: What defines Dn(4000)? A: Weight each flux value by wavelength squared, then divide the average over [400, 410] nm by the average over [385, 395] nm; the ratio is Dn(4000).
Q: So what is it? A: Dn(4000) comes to 1.8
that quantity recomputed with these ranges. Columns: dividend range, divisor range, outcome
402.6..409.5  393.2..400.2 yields 1.57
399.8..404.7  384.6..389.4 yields 1.70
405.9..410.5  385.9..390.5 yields 1.68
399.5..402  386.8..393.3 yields 1.64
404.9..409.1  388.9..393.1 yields 1.57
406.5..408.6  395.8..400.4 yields 1.39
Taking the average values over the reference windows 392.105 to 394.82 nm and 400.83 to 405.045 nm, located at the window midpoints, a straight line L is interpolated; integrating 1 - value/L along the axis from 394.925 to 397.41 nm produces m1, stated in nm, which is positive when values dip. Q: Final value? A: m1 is 0.218 nm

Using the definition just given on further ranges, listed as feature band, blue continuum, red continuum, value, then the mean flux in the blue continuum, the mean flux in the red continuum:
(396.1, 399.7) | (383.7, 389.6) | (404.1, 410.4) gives 0.59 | 6.72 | 10.6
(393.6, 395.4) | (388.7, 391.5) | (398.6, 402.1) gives 0.49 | 7.92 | 10.7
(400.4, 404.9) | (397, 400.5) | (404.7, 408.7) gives -0.40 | 9.27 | 10.5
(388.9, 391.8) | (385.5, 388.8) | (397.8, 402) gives -0.24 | 6.55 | 10.5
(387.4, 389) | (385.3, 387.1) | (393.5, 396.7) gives 0.01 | 6.75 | 6.31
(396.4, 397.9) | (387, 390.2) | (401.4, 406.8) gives 0.69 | 7.08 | 10.6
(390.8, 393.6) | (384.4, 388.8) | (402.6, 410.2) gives 0.62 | 6.84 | 10.8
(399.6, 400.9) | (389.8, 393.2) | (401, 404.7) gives -0.07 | 7.07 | 10.8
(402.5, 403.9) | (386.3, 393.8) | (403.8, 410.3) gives -0.19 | 6.74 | 10.7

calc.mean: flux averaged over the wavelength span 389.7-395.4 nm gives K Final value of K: 6.61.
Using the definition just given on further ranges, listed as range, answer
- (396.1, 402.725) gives 9.07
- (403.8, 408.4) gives 10.4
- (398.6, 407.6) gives 10.6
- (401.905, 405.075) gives 10.8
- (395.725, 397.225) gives 4.59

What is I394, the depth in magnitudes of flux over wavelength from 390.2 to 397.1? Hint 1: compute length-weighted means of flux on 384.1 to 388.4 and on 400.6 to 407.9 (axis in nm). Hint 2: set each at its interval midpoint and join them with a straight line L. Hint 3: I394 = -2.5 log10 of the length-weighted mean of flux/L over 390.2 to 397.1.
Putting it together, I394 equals 0.33 mag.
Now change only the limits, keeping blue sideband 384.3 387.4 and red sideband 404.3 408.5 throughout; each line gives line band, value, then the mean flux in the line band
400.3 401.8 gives -0.15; 10.8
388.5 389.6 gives 0.07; 7.01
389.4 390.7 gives -0.02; 7.75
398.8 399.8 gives -0.15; 10.4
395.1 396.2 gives 0.09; 7.82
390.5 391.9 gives -0.08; 8.35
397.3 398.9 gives 0.00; 8.89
